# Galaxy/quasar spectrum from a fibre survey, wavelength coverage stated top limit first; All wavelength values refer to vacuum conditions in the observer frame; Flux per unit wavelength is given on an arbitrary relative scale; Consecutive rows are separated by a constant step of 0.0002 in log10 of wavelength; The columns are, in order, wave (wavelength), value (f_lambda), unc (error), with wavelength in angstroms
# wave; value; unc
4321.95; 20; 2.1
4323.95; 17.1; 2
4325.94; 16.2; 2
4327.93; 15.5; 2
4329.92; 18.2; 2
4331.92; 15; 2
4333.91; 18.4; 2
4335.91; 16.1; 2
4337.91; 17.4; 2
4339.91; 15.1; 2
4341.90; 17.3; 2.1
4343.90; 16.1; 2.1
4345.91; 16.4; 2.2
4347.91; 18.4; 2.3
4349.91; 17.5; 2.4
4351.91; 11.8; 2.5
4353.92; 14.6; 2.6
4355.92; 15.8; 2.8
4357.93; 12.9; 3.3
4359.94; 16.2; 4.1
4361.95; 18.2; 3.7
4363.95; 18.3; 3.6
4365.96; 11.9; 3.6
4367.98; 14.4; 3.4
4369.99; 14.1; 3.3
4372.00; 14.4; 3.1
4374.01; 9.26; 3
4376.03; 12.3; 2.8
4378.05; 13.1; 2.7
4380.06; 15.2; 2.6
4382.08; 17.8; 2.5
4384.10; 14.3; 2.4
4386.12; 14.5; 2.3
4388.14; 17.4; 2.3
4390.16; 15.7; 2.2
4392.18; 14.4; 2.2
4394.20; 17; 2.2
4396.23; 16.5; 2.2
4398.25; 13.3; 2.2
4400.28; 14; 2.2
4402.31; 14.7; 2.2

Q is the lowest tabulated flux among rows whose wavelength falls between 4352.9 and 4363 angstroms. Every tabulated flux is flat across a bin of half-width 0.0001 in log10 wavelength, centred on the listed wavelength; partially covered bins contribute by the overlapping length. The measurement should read 12.9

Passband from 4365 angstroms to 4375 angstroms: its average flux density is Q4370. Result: 12.8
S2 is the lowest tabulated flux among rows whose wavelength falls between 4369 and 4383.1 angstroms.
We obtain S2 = 9.26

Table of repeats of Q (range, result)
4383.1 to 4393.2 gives 14.3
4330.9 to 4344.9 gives 15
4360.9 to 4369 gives 11.9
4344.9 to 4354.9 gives 11.8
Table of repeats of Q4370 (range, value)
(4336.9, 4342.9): 16.6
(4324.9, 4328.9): 15.9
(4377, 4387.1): 15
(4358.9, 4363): 17.2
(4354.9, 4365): 16.3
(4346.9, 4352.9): 15.9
